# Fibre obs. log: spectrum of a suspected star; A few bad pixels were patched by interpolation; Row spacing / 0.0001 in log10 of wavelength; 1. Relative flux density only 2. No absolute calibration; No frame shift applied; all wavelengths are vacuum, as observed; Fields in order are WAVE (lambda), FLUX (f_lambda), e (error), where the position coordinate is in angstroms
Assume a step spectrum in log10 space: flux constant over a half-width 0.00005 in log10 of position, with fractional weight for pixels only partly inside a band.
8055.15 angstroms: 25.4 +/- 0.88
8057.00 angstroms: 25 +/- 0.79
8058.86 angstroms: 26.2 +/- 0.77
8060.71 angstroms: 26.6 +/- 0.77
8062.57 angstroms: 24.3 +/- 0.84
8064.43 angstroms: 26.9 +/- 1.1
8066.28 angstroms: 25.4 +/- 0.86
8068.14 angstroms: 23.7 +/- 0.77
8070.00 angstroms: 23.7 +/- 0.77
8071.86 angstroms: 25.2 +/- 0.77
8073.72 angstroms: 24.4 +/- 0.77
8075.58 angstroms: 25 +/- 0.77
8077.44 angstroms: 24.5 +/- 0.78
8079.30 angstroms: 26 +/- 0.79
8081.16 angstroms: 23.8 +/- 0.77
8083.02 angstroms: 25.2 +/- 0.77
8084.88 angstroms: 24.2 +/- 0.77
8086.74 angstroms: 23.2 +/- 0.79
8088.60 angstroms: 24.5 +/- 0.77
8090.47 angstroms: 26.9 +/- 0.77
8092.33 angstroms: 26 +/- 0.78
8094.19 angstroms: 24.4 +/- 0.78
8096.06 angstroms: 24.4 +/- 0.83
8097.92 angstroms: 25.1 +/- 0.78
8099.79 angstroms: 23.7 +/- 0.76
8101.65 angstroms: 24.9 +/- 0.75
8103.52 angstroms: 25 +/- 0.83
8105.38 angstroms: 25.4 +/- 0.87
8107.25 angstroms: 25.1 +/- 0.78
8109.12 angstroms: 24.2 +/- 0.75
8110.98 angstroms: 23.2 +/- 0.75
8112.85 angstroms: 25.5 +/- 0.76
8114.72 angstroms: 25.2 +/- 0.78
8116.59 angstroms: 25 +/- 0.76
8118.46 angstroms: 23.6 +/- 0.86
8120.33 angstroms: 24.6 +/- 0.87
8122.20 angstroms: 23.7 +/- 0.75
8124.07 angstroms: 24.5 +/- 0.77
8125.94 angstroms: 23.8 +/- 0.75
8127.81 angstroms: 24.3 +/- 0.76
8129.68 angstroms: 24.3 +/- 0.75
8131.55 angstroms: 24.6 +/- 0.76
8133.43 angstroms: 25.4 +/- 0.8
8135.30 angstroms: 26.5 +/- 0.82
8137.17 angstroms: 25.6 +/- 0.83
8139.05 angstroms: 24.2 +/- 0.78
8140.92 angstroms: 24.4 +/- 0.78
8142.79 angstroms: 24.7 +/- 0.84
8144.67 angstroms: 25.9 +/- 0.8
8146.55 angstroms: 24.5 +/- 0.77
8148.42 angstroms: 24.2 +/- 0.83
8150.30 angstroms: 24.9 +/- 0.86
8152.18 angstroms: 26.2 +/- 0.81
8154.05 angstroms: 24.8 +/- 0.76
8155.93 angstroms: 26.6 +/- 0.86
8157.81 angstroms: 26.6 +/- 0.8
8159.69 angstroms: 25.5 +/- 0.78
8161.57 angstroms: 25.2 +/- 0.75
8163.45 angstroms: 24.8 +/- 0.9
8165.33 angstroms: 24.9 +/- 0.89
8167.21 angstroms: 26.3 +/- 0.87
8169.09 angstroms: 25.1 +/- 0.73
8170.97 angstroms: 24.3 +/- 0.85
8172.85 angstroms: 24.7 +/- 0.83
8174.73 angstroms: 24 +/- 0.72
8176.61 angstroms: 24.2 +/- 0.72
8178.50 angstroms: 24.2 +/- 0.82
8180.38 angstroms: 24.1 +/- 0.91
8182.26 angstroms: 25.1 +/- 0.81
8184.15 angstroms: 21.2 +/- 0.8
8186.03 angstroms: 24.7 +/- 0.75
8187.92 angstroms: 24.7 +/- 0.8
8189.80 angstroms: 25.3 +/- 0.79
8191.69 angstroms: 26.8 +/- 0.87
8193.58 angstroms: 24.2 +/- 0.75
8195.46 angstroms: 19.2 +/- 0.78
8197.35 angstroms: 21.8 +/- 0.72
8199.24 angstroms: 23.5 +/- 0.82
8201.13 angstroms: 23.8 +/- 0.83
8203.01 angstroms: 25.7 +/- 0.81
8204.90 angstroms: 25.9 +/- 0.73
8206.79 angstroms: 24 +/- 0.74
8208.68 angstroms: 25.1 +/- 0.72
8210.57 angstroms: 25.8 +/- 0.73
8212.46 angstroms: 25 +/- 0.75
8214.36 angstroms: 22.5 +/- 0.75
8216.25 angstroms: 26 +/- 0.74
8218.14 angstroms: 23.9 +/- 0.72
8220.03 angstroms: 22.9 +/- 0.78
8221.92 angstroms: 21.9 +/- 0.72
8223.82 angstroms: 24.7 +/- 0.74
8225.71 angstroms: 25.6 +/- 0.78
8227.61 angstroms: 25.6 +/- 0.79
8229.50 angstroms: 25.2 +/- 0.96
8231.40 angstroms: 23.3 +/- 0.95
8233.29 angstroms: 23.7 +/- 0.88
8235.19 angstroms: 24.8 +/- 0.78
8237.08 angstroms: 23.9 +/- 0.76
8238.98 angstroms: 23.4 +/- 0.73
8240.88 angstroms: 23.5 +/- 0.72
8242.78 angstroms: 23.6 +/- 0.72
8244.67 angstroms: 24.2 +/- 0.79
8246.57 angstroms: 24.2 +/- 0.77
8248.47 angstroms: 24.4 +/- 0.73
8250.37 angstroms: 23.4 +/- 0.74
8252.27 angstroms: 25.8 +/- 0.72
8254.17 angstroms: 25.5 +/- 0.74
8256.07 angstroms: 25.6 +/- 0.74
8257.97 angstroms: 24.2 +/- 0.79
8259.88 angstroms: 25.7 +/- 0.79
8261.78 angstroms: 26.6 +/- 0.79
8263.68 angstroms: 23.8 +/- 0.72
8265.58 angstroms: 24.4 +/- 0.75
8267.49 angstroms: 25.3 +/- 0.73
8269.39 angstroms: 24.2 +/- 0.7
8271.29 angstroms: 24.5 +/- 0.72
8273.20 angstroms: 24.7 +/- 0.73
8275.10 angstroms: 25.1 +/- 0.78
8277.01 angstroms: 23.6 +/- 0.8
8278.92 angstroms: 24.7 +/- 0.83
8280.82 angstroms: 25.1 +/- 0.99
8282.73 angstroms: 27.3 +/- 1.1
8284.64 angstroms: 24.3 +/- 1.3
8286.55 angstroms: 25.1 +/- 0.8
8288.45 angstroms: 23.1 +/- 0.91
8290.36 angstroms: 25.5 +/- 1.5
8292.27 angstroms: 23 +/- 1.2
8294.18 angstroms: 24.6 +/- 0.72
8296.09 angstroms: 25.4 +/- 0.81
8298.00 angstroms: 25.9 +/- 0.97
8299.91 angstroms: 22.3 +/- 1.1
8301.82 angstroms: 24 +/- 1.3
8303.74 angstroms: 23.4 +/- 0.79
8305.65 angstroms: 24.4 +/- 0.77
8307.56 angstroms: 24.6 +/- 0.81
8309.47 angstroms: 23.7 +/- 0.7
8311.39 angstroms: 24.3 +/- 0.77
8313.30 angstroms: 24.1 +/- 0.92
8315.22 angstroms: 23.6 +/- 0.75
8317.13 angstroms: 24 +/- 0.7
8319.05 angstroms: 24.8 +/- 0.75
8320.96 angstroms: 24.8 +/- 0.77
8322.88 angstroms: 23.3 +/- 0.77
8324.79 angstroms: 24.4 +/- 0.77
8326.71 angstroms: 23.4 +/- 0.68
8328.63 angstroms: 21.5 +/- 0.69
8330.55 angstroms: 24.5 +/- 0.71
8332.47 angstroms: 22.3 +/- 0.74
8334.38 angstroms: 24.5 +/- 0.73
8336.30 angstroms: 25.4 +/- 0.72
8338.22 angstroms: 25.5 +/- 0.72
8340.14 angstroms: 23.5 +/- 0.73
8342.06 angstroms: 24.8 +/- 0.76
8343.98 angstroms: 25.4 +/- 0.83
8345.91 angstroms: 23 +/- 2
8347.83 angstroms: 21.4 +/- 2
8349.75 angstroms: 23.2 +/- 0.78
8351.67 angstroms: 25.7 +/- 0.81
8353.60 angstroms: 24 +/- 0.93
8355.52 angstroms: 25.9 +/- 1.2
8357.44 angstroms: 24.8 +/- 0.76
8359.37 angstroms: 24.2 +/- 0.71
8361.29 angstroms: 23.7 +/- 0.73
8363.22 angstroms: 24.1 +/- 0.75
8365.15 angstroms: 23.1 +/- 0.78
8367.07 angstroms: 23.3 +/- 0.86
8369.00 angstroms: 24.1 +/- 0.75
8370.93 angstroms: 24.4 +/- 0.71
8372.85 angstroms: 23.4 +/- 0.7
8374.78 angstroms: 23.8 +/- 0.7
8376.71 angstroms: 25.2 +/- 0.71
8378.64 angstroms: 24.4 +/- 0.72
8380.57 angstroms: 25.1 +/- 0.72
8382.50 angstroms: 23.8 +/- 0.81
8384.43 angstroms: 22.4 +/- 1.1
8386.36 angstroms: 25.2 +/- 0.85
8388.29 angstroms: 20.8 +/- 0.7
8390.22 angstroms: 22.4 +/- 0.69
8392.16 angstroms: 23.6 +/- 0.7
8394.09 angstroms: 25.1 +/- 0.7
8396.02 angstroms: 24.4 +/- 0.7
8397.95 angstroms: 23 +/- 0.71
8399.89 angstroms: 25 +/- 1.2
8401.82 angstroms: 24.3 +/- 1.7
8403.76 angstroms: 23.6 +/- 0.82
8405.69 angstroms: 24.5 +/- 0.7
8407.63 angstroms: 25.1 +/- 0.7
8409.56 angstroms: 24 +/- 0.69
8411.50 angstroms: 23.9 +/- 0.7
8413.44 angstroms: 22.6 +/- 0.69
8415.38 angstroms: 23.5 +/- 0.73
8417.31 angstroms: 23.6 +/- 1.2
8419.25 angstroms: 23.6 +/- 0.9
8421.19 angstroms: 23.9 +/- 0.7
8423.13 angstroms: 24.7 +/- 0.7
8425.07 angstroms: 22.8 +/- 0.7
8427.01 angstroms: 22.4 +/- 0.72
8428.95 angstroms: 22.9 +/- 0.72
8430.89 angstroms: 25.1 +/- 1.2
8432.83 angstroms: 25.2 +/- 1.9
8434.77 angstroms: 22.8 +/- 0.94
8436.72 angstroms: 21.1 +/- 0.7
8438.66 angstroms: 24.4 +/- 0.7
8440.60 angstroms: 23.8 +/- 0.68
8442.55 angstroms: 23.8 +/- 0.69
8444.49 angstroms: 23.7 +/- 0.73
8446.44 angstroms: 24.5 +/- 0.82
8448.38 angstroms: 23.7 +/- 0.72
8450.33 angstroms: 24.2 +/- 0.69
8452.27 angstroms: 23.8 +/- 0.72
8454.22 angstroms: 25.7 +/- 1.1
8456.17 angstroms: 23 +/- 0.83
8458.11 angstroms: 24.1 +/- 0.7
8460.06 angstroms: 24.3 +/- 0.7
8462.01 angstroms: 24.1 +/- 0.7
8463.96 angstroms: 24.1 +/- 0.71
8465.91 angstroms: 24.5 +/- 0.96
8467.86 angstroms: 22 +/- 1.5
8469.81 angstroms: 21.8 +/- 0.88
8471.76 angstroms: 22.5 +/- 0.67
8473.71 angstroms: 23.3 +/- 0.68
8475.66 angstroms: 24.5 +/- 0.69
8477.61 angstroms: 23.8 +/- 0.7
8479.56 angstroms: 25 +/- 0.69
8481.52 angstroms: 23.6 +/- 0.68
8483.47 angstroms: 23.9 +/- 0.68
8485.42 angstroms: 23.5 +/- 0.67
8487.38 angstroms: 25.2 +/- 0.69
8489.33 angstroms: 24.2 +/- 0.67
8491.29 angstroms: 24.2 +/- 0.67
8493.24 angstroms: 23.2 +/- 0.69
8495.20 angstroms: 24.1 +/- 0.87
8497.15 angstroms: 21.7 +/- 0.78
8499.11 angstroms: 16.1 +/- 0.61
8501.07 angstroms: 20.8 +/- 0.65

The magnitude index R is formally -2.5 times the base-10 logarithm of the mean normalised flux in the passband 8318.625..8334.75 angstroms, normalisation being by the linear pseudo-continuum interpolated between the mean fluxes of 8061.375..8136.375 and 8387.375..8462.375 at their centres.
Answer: 0.02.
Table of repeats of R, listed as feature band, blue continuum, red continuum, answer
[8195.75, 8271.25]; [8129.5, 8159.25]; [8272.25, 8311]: 0.02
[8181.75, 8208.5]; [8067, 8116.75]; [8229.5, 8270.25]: 0.02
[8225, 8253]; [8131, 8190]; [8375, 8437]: 0.01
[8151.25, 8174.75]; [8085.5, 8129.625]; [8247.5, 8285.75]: -0.03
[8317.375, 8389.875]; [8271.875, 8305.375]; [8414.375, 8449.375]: 0.01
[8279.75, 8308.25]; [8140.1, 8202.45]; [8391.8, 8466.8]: -0.01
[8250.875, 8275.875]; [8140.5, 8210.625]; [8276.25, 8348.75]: -0.03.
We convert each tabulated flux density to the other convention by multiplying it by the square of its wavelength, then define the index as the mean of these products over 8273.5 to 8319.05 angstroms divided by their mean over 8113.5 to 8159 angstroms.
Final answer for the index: 1.02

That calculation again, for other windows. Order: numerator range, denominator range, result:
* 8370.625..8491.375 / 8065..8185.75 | 1.04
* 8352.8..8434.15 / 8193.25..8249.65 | 1.04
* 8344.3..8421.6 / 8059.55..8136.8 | 1.03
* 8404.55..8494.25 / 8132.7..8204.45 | 1.03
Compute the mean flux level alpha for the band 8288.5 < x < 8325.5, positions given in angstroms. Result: 24.2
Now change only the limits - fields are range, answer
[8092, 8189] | 24.8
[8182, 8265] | 24.3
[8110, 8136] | 24.6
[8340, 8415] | 24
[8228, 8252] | 24.1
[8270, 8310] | 24.5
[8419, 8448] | 23.6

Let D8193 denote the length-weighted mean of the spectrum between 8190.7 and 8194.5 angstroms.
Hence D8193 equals 25.5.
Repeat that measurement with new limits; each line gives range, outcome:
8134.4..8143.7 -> 25.1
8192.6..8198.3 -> 21.8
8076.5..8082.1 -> 24.8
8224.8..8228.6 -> 25.6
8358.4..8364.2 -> 24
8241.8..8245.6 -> 23.9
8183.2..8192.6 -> 24.5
